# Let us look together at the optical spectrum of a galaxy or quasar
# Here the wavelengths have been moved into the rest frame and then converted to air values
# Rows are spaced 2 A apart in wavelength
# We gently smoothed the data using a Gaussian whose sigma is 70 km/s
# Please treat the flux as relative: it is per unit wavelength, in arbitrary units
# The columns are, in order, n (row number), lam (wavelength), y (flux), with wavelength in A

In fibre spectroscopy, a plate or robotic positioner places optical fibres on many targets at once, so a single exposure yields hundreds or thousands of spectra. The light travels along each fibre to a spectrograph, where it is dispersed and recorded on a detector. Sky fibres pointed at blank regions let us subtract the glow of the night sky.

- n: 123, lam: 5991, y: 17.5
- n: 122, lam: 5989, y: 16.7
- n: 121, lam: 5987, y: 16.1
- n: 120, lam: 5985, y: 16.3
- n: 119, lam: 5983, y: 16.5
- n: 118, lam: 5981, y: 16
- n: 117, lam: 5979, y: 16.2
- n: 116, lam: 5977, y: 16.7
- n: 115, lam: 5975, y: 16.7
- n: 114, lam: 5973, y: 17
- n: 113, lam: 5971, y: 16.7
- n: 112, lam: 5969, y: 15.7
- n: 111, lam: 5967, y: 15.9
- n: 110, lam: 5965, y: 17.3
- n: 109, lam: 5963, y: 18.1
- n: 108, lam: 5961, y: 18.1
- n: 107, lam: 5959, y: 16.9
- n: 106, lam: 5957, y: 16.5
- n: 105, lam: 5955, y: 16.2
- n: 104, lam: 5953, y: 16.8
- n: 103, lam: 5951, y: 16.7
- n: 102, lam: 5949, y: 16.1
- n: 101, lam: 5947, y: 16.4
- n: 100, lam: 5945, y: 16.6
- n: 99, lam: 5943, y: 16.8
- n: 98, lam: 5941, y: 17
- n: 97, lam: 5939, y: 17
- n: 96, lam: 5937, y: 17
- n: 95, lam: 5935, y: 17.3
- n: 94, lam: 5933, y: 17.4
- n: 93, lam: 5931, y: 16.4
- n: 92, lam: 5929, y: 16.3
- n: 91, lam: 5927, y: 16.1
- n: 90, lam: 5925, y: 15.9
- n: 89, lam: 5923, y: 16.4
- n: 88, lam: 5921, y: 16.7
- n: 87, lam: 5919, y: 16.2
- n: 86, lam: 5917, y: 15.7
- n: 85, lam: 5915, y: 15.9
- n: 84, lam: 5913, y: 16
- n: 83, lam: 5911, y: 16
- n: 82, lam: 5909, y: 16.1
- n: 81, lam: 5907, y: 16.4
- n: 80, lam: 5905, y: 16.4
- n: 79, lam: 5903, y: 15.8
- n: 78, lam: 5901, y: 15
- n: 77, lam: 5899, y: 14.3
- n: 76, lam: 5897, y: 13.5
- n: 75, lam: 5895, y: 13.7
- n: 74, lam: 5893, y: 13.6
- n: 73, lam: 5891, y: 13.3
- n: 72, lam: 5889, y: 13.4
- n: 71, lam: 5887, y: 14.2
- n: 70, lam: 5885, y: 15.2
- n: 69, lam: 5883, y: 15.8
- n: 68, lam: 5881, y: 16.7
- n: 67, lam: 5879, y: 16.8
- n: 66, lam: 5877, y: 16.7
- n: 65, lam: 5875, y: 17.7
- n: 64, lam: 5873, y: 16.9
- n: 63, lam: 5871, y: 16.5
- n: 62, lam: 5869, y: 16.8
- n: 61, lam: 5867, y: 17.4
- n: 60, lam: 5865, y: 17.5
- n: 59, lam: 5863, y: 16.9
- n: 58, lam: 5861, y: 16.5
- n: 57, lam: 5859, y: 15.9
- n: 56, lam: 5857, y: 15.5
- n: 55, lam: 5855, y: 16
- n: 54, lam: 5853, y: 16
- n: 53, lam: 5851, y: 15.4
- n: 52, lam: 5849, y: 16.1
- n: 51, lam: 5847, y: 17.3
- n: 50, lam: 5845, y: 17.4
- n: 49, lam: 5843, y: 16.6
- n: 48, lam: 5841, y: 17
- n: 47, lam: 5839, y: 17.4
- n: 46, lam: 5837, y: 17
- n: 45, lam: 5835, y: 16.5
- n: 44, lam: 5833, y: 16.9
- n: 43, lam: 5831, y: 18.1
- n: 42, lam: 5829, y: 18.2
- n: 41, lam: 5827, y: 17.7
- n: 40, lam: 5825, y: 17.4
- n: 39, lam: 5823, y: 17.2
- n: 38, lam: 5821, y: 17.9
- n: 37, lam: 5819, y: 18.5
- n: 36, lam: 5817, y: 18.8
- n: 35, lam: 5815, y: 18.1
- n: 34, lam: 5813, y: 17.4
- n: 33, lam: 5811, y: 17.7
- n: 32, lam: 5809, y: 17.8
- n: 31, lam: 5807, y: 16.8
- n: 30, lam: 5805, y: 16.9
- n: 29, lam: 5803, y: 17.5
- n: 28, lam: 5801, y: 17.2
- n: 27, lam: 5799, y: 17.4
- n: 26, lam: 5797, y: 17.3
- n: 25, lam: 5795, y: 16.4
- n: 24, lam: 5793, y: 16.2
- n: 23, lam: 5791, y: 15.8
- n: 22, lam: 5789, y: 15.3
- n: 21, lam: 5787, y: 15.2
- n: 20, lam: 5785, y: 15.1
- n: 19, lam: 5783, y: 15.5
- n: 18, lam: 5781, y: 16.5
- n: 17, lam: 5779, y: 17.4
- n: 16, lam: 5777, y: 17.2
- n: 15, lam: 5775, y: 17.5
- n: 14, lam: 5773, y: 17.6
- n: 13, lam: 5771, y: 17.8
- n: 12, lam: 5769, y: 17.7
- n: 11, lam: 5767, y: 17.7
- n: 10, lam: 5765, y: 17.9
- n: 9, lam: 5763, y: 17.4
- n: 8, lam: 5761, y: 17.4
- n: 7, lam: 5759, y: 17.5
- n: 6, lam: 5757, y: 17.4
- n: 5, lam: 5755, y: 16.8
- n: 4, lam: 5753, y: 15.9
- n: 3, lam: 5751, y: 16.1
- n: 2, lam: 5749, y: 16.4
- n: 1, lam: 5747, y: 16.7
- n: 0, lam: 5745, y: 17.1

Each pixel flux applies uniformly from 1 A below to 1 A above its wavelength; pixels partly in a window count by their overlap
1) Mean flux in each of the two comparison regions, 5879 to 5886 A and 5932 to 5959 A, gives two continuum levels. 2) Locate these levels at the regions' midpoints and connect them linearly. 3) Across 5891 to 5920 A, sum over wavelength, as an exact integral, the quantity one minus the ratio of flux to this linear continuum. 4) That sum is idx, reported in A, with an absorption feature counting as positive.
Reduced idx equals 1.9 A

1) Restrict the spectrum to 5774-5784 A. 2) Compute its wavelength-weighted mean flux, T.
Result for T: 16.8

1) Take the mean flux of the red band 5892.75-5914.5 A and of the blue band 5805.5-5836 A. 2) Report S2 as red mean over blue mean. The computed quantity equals 0.86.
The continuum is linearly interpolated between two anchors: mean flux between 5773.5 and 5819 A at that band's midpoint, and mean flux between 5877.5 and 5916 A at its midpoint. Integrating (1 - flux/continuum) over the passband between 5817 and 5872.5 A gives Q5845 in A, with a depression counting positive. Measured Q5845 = -3.1 A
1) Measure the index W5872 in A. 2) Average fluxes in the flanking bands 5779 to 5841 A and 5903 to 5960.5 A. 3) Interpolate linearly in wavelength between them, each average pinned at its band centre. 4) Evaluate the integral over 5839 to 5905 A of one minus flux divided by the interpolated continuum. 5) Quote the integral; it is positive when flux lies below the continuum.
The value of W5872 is 3.46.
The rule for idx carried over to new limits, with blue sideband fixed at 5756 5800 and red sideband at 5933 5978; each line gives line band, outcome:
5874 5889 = 0.8 A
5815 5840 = -1.2 A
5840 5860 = 0.6 A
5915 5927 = 0.5 A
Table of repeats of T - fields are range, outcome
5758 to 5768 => 17.6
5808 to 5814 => 17.6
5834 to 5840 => 17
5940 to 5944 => 16.9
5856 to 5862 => 16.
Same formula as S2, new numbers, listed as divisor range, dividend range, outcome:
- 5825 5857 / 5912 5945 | 0.98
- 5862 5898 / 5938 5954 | 1.06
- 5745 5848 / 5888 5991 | 0.95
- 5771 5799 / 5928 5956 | 1.01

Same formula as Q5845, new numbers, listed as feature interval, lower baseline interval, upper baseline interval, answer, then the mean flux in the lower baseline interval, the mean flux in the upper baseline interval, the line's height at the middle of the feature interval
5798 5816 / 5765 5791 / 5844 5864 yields -0.9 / 16.7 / 16.3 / 16.6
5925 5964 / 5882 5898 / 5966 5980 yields -3.0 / 14.1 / 16.4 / 15.6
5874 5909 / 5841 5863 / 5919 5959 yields 2.6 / 16.3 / 16.6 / 16.5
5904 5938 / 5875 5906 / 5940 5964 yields -0.9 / 15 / 16.8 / 15.9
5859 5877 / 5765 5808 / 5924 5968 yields -0.2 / 16.8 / 16.8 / 16.8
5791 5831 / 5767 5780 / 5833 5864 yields -1.0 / 17.5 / 16.5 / 17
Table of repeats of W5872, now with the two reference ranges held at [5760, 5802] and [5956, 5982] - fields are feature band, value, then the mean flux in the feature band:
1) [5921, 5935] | 0.23 A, 16.5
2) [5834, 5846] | -0.12 A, 17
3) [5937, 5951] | 0.07 A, 16.7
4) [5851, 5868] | 0.40 A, 16.4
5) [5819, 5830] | -0.61 A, 17.8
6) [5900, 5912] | 0.59 A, 16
